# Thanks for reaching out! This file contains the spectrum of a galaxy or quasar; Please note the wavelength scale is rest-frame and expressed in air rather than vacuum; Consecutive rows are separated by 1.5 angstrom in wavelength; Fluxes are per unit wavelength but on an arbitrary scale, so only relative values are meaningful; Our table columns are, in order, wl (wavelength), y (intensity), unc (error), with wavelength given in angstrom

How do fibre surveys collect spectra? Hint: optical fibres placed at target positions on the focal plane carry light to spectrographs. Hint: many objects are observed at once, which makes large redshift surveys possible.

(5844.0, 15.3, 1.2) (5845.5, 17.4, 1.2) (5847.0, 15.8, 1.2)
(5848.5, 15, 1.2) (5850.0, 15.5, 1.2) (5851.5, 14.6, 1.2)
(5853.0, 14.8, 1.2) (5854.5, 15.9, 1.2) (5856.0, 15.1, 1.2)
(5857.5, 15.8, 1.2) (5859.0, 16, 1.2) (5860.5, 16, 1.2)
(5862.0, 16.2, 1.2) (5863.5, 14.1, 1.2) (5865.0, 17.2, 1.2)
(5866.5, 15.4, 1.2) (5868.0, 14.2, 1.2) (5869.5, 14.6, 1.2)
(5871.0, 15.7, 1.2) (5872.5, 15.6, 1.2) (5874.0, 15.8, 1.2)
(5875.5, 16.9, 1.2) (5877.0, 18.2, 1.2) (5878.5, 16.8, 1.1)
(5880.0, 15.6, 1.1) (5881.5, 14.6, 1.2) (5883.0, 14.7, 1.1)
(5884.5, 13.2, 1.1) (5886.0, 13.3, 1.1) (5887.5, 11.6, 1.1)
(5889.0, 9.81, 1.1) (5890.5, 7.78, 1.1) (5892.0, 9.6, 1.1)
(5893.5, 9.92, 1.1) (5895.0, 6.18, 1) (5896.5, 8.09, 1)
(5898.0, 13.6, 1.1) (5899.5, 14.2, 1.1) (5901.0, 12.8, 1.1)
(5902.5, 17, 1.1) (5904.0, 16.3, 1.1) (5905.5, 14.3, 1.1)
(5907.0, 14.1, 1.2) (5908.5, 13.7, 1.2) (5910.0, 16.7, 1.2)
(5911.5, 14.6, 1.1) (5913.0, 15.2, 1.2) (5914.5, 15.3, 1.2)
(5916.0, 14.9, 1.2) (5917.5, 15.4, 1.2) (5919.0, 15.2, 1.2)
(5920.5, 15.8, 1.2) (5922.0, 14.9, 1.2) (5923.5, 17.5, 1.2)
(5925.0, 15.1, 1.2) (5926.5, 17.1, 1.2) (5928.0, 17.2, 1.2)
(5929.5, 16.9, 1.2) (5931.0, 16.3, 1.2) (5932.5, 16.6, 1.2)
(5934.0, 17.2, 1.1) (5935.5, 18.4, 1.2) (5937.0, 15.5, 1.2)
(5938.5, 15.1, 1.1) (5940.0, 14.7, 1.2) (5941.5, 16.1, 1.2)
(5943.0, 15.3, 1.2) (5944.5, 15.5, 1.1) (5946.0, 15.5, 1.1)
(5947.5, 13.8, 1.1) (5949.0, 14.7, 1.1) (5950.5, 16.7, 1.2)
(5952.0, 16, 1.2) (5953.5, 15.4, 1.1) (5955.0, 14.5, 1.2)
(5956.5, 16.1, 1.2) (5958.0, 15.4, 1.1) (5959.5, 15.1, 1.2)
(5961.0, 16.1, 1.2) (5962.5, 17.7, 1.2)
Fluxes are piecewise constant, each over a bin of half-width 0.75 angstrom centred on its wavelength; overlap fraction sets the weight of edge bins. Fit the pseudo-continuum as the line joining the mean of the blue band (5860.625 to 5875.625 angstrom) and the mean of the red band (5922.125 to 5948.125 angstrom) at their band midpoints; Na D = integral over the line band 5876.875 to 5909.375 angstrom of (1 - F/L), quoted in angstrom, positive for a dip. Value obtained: 5.89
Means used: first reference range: 15.5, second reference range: 16.1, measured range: 12.9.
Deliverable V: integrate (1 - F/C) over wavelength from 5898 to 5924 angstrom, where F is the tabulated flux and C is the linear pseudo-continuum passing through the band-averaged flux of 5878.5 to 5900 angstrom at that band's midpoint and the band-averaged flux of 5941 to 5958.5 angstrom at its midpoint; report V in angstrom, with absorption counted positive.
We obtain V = -4.1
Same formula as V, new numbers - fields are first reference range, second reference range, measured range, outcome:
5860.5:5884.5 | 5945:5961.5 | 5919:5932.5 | -0.7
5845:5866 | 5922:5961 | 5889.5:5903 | 4.2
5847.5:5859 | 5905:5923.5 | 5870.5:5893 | 2.0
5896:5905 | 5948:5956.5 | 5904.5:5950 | -3.0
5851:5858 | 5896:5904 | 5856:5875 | -0.9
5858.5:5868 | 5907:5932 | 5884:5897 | 4.8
